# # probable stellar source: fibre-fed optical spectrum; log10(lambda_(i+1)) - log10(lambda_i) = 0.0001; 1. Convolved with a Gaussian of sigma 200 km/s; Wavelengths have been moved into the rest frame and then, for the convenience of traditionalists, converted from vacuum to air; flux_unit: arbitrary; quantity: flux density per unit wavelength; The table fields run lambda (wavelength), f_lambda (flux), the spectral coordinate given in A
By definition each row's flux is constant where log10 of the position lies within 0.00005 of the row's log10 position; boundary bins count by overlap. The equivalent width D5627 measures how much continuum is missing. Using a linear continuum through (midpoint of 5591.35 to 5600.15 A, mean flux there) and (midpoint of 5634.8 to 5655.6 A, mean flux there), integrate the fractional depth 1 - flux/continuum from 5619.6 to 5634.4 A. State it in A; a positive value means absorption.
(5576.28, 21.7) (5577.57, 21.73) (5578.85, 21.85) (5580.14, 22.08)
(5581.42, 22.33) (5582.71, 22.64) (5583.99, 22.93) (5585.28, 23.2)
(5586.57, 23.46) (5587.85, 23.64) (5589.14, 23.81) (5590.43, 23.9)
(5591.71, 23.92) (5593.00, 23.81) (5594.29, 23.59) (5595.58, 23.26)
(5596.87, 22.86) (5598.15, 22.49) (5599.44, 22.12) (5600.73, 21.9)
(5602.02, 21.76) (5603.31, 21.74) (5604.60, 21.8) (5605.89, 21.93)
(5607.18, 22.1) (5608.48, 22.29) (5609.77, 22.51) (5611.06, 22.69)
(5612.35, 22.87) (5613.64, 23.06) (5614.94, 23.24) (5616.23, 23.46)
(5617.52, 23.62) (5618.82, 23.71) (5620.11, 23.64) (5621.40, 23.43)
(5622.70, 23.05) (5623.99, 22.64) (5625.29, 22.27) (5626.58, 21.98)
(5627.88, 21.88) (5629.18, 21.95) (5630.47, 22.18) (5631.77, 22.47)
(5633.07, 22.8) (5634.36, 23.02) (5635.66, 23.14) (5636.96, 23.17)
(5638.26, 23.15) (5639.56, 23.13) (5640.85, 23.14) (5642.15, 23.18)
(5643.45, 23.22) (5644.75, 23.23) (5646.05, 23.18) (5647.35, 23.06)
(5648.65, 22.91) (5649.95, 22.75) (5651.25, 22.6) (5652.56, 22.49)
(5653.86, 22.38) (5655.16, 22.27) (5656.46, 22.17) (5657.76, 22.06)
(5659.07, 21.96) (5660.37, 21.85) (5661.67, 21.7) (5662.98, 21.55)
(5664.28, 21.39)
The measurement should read 0.3 A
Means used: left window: 23.1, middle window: 22.6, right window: 22.9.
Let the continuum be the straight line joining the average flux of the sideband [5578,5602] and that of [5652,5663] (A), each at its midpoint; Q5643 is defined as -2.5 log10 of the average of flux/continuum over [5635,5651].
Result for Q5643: -0.04 mag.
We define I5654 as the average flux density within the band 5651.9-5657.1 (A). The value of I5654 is 22.3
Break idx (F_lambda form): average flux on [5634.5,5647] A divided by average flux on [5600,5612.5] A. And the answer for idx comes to 1.0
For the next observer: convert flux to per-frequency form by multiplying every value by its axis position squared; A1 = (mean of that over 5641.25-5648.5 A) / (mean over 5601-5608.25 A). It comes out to 1.1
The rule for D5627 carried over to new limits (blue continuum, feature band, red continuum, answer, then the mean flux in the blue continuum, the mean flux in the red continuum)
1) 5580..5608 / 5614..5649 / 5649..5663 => -0.82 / 22.8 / 22.2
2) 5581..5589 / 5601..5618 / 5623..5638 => 0.20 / 23.1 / 22.5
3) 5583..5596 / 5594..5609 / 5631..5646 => 0.72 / 23.5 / 23.1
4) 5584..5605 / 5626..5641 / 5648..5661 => -0.06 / 23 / 22.3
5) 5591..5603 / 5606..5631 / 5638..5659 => 0.07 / 22.8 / 22.8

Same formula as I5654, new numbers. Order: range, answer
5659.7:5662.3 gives 21.8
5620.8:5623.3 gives 23.2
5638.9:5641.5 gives 23.2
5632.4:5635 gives 22.9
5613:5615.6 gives 23.1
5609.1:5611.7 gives 22.6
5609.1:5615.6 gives 22.9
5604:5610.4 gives 22.1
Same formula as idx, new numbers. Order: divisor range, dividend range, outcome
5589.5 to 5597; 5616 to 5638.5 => 0.97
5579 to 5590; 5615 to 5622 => 1.03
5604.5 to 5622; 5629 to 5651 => 1.00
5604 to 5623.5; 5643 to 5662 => 0.98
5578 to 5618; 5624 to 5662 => 0.99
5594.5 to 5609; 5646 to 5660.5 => 1.01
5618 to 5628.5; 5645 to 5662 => 0.98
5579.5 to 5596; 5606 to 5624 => 0.99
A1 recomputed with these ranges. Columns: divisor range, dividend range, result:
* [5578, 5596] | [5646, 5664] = 0.99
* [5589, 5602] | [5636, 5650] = 1.02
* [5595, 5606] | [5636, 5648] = 1.06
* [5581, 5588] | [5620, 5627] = 1.01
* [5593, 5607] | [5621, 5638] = 1.02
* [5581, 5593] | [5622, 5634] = 0.97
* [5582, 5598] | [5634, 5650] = 1.01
